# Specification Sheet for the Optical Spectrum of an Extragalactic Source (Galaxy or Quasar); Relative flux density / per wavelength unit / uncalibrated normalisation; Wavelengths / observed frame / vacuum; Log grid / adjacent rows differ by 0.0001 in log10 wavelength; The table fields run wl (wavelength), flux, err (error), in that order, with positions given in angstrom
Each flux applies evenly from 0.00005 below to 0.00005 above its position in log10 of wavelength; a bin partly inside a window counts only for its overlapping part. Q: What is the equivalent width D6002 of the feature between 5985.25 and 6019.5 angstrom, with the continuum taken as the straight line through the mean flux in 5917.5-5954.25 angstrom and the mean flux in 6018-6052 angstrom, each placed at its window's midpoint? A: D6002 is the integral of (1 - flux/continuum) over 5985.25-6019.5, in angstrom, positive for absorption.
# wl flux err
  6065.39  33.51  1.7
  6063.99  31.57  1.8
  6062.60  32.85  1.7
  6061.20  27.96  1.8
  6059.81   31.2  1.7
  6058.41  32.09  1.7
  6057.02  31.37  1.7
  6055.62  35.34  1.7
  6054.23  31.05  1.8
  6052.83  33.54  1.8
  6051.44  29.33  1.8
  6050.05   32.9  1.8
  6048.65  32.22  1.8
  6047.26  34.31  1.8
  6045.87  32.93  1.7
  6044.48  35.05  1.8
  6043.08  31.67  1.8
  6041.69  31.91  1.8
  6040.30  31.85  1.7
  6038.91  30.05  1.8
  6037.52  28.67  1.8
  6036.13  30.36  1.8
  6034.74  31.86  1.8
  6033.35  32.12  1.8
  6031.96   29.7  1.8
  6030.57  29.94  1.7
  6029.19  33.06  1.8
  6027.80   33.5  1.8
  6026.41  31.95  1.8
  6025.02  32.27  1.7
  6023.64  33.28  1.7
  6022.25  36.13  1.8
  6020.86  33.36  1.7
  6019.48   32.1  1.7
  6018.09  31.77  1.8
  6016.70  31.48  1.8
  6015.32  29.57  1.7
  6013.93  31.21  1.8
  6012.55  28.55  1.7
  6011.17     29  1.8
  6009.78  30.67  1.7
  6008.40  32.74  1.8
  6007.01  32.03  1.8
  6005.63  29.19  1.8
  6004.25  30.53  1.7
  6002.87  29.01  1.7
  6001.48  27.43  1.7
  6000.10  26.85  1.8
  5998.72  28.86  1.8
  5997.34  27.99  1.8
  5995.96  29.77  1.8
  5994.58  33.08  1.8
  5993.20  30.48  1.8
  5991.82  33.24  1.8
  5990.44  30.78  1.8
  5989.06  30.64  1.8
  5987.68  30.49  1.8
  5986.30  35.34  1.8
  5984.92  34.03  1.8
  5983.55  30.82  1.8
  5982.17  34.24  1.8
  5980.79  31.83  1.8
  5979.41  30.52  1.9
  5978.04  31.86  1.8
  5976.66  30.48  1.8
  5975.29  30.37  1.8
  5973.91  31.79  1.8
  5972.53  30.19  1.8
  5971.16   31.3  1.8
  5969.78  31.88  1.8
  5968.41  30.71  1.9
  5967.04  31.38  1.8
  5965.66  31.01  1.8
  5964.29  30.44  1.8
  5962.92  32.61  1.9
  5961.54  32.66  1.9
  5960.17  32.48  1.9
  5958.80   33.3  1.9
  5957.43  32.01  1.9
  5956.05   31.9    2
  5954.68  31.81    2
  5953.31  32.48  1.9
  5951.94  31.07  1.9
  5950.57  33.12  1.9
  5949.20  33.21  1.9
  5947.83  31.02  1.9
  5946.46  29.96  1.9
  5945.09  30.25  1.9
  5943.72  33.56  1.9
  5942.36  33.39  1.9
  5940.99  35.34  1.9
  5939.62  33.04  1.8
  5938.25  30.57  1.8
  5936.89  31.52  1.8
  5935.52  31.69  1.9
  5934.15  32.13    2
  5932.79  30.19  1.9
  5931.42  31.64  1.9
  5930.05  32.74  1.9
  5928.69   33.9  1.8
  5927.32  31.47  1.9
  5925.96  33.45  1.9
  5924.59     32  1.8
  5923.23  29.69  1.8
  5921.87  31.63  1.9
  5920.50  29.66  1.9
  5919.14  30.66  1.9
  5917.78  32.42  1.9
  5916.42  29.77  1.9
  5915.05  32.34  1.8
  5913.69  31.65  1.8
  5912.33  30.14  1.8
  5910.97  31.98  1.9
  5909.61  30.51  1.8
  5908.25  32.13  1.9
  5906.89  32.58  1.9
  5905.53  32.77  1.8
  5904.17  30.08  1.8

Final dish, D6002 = 1.6 angstrom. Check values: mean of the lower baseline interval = 31.9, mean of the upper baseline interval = 32.1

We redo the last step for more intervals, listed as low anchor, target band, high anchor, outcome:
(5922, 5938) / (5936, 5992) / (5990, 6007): -1.9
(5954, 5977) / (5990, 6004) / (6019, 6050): 0.9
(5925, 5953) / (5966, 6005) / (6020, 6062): 1.4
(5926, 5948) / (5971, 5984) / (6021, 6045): 0.3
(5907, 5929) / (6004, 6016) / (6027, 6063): 0.5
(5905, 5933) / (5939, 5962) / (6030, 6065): -0.6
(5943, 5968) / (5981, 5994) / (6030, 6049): -0.2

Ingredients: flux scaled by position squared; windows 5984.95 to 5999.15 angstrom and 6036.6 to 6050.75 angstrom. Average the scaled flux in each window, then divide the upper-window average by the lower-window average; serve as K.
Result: 1.0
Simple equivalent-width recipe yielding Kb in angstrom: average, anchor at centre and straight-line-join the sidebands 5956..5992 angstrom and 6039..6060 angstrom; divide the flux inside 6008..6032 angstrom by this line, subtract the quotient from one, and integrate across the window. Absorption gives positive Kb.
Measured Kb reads 0.3 angstrom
